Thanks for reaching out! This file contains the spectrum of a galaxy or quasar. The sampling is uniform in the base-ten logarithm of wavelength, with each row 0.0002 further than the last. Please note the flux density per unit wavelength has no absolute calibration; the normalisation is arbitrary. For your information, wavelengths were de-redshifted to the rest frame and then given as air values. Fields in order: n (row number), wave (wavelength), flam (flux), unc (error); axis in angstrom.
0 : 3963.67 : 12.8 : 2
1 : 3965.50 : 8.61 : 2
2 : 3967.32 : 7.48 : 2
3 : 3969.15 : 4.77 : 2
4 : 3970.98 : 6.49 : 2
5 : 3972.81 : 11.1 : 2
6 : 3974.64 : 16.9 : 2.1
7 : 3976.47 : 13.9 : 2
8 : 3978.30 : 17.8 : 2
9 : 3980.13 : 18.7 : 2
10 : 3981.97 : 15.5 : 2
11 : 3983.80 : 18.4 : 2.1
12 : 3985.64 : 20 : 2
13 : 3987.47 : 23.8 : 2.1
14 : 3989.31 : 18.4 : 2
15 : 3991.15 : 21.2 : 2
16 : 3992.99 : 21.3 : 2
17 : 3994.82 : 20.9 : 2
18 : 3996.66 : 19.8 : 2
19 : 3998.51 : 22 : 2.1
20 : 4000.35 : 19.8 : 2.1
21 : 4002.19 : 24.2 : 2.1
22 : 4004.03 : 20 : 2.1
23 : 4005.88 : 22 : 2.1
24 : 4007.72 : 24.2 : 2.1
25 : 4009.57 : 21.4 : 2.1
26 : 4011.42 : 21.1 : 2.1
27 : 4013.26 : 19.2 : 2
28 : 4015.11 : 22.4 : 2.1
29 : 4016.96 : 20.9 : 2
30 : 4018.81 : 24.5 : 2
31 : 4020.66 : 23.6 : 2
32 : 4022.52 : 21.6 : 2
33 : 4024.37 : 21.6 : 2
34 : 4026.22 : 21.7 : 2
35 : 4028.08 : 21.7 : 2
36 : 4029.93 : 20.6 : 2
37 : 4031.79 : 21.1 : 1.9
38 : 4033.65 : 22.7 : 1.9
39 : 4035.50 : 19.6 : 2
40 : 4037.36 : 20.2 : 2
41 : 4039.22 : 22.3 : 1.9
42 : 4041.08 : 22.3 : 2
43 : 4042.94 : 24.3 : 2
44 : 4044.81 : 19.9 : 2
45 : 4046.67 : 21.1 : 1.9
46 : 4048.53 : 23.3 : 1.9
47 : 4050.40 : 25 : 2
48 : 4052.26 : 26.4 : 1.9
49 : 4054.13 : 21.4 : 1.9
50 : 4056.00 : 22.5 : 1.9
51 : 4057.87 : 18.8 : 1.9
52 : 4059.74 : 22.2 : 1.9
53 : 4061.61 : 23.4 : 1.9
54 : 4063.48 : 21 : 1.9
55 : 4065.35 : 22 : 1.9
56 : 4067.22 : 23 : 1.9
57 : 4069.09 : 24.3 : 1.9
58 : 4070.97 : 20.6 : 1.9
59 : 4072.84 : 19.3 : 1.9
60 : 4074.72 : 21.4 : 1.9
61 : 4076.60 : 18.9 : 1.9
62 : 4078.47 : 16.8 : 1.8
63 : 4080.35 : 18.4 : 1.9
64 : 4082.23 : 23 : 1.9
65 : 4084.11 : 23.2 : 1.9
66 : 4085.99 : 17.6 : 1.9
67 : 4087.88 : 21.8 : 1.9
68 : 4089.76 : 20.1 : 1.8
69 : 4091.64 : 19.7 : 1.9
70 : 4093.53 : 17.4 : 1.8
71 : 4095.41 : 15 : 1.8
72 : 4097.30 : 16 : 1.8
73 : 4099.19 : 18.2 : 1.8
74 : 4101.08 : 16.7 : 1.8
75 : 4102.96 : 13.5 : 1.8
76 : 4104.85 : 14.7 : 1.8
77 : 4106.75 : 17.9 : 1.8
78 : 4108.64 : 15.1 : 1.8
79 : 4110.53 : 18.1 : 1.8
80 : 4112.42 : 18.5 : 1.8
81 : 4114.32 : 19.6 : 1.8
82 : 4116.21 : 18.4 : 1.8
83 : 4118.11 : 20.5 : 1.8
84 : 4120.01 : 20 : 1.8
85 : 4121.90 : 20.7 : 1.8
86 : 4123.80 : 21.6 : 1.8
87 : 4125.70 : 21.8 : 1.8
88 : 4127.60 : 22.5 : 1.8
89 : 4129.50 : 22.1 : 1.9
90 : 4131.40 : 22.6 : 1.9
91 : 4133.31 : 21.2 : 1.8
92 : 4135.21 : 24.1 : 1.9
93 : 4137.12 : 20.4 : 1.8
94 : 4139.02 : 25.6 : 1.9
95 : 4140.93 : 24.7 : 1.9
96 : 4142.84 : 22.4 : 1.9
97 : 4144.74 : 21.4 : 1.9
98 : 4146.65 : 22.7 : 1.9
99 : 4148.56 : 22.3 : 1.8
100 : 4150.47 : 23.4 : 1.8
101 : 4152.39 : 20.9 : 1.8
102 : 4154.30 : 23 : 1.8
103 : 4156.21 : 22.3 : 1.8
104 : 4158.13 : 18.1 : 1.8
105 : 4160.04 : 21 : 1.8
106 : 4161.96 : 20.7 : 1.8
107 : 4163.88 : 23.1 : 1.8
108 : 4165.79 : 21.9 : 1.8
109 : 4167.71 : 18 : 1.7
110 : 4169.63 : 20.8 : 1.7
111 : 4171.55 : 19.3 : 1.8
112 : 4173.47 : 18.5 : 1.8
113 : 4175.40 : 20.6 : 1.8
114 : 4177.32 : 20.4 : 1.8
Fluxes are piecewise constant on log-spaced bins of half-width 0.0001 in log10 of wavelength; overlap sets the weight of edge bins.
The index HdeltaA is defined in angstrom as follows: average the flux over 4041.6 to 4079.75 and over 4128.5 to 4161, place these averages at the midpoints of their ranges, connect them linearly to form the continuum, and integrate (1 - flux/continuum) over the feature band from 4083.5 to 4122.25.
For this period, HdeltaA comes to 6.8 angstrom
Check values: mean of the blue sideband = 21.8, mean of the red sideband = 22.2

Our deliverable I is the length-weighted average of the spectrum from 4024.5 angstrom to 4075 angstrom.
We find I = 21.9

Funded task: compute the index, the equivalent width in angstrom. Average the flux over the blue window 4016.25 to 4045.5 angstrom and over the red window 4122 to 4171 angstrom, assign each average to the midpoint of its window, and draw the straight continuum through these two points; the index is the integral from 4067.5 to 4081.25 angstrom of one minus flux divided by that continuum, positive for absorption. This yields 1.1 angstrom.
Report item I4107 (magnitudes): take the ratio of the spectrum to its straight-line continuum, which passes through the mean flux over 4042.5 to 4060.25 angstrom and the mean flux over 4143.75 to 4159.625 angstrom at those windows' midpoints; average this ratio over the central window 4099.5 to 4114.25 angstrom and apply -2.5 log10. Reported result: 0.31 mag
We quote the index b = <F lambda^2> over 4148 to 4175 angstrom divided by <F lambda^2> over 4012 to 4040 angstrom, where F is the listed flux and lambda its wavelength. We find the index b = 1.04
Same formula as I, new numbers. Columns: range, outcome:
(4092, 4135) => 18.8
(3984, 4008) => 21.2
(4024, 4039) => 21.2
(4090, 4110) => 16.6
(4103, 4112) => 16.3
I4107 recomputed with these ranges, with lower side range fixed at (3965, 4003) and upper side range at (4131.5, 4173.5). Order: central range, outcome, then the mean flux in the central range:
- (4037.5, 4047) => -0.18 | 21.9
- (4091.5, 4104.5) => 0.22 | 16.4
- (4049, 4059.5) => -0.21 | 22.8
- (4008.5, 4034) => -0.21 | 21.7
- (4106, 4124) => 0.09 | 19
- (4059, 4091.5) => -0.08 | 21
